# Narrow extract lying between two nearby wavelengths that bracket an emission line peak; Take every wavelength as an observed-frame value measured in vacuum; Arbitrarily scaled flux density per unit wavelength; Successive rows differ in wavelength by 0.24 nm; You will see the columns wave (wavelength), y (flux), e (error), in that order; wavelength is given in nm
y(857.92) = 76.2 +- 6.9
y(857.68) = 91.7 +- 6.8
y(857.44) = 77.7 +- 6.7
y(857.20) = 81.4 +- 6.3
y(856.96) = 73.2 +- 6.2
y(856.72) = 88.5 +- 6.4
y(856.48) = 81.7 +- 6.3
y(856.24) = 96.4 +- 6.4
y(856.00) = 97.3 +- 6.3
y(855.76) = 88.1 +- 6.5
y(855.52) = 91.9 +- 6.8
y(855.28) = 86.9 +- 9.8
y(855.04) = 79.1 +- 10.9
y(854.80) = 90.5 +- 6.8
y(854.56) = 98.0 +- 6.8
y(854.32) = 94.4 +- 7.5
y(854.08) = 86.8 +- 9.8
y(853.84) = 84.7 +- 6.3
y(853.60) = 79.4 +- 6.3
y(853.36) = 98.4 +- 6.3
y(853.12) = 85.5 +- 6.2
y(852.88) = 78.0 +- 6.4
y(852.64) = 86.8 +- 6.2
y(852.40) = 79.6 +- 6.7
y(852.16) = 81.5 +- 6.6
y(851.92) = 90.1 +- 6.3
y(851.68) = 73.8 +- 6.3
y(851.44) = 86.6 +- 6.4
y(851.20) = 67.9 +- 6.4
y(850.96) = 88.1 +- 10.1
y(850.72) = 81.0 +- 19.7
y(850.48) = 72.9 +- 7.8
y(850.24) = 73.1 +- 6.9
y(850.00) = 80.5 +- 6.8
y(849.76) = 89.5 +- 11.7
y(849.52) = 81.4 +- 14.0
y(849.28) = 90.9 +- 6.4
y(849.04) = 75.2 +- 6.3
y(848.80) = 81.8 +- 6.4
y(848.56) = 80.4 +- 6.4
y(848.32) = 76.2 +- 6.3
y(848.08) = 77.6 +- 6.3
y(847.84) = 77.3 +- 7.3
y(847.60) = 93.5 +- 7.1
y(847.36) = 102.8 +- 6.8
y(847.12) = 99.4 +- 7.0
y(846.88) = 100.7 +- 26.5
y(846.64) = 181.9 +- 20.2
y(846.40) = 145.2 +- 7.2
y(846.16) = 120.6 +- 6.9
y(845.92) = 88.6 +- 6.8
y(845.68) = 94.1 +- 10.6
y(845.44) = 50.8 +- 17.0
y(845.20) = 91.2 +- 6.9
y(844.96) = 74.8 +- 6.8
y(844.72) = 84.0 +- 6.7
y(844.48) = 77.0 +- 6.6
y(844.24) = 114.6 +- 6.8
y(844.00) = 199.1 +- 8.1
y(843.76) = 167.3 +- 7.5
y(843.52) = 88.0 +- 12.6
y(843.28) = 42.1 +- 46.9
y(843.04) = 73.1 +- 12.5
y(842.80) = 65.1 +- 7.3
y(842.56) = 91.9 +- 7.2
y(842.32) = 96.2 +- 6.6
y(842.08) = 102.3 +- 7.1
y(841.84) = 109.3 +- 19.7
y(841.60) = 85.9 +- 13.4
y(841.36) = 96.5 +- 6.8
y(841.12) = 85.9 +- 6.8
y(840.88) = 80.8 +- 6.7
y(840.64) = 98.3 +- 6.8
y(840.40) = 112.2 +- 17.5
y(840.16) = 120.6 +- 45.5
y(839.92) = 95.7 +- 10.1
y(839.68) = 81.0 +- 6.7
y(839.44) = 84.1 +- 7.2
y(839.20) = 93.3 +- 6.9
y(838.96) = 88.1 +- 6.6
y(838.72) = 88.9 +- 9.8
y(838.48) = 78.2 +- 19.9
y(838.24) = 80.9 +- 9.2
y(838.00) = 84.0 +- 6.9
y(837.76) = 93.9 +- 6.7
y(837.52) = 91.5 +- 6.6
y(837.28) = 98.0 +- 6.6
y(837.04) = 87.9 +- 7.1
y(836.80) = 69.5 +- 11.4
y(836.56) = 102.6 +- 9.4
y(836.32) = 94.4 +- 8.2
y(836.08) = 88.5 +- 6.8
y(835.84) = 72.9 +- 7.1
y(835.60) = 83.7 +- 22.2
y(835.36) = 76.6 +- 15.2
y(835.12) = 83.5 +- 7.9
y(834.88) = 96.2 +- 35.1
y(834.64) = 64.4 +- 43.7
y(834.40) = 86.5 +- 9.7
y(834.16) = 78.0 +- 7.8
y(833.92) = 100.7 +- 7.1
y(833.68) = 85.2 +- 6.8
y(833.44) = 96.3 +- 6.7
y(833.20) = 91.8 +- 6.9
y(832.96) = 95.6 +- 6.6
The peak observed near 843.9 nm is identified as H-alpha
